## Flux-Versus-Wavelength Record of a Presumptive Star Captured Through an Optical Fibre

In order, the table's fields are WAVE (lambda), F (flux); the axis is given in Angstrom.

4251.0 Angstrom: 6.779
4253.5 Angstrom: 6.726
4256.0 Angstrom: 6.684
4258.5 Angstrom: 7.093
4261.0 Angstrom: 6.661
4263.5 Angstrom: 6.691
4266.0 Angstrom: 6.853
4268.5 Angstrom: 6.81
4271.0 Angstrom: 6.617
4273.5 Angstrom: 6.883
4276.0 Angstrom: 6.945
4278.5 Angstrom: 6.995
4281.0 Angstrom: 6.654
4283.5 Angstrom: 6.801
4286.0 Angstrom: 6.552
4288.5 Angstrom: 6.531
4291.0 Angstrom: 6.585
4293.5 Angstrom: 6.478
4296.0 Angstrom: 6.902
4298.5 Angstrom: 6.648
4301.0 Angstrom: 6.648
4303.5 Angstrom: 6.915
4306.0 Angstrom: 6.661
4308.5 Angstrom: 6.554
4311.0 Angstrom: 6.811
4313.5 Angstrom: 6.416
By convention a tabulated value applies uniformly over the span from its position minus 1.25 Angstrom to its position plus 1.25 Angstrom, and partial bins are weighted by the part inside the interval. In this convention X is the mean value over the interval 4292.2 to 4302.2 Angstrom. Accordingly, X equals 6.67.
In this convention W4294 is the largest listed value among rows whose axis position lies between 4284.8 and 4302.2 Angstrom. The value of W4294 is 6.902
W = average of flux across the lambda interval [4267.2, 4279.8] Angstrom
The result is 6.85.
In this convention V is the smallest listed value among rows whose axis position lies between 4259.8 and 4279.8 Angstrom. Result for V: 6.617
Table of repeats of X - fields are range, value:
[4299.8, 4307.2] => 6.74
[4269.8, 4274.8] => 6.75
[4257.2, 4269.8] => 6.82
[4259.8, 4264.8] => 6.68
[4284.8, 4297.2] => 6.61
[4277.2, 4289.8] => 6.71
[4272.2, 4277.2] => 6.91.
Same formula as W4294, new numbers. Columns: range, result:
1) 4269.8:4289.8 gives 6.995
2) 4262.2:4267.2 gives 6.853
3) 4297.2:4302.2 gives 6.648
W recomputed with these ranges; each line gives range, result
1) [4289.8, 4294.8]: 6.53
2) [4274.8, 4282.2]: 6.87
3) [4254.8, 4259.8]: 6.89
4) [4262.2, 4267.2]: 6.77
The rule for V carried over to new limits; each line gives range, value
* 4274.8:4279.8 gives 6.945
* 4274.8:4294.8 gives 6.478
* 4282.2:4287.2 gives 6.552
